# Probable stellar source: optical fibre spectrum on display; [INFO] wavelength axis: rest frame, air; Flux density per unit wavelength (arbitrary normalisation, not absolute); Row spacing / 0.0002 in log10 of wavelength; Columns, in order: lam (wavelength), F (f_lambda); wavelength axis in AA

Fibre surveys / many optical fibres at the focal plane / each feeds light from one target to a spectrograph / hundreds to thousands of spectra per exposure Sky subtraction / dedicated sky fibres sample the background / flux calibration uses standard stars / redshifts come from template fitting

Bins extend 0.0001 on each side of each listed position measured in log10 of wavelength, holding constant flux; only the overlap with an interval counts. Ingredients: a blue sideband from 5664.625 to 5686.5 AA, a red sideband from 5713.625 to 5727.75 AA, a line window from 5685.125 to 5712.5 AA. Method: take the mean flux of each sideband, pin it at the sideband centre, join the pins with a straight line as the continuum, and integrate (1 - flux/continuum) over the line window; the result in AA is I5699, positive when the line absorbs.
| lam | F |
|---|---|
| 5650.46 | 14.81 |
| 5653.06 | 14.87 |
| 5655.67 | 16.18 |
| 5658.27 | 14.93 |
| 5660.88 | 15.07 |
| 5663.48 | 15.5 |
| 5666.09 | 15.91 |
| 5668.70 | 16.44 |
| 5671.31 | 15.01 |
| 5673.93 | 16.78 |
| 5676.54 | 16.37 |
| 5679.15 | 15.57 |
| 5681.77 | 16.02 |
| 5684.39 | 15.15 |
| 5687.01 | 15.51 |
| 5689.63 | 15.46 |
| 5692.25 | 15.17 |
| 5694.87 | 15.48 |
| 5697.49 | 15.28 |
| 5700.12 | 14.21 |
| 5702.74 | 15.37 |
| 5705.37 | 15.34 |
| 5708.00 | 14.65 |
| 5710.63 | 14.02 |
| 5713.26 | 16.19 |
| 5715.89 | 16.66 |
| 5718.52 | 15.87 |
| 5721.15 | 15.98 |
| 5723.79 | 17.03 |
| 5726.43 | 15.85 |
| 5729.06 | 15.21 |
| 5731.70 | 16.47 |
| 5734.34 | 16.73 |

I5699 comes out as 1.72 AA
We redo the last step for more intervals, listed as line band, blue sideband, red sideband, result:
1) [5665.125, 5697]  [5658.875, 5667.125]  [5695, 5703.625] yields -1.0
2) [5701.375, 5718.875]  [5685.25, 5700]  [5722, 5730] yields 0.3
